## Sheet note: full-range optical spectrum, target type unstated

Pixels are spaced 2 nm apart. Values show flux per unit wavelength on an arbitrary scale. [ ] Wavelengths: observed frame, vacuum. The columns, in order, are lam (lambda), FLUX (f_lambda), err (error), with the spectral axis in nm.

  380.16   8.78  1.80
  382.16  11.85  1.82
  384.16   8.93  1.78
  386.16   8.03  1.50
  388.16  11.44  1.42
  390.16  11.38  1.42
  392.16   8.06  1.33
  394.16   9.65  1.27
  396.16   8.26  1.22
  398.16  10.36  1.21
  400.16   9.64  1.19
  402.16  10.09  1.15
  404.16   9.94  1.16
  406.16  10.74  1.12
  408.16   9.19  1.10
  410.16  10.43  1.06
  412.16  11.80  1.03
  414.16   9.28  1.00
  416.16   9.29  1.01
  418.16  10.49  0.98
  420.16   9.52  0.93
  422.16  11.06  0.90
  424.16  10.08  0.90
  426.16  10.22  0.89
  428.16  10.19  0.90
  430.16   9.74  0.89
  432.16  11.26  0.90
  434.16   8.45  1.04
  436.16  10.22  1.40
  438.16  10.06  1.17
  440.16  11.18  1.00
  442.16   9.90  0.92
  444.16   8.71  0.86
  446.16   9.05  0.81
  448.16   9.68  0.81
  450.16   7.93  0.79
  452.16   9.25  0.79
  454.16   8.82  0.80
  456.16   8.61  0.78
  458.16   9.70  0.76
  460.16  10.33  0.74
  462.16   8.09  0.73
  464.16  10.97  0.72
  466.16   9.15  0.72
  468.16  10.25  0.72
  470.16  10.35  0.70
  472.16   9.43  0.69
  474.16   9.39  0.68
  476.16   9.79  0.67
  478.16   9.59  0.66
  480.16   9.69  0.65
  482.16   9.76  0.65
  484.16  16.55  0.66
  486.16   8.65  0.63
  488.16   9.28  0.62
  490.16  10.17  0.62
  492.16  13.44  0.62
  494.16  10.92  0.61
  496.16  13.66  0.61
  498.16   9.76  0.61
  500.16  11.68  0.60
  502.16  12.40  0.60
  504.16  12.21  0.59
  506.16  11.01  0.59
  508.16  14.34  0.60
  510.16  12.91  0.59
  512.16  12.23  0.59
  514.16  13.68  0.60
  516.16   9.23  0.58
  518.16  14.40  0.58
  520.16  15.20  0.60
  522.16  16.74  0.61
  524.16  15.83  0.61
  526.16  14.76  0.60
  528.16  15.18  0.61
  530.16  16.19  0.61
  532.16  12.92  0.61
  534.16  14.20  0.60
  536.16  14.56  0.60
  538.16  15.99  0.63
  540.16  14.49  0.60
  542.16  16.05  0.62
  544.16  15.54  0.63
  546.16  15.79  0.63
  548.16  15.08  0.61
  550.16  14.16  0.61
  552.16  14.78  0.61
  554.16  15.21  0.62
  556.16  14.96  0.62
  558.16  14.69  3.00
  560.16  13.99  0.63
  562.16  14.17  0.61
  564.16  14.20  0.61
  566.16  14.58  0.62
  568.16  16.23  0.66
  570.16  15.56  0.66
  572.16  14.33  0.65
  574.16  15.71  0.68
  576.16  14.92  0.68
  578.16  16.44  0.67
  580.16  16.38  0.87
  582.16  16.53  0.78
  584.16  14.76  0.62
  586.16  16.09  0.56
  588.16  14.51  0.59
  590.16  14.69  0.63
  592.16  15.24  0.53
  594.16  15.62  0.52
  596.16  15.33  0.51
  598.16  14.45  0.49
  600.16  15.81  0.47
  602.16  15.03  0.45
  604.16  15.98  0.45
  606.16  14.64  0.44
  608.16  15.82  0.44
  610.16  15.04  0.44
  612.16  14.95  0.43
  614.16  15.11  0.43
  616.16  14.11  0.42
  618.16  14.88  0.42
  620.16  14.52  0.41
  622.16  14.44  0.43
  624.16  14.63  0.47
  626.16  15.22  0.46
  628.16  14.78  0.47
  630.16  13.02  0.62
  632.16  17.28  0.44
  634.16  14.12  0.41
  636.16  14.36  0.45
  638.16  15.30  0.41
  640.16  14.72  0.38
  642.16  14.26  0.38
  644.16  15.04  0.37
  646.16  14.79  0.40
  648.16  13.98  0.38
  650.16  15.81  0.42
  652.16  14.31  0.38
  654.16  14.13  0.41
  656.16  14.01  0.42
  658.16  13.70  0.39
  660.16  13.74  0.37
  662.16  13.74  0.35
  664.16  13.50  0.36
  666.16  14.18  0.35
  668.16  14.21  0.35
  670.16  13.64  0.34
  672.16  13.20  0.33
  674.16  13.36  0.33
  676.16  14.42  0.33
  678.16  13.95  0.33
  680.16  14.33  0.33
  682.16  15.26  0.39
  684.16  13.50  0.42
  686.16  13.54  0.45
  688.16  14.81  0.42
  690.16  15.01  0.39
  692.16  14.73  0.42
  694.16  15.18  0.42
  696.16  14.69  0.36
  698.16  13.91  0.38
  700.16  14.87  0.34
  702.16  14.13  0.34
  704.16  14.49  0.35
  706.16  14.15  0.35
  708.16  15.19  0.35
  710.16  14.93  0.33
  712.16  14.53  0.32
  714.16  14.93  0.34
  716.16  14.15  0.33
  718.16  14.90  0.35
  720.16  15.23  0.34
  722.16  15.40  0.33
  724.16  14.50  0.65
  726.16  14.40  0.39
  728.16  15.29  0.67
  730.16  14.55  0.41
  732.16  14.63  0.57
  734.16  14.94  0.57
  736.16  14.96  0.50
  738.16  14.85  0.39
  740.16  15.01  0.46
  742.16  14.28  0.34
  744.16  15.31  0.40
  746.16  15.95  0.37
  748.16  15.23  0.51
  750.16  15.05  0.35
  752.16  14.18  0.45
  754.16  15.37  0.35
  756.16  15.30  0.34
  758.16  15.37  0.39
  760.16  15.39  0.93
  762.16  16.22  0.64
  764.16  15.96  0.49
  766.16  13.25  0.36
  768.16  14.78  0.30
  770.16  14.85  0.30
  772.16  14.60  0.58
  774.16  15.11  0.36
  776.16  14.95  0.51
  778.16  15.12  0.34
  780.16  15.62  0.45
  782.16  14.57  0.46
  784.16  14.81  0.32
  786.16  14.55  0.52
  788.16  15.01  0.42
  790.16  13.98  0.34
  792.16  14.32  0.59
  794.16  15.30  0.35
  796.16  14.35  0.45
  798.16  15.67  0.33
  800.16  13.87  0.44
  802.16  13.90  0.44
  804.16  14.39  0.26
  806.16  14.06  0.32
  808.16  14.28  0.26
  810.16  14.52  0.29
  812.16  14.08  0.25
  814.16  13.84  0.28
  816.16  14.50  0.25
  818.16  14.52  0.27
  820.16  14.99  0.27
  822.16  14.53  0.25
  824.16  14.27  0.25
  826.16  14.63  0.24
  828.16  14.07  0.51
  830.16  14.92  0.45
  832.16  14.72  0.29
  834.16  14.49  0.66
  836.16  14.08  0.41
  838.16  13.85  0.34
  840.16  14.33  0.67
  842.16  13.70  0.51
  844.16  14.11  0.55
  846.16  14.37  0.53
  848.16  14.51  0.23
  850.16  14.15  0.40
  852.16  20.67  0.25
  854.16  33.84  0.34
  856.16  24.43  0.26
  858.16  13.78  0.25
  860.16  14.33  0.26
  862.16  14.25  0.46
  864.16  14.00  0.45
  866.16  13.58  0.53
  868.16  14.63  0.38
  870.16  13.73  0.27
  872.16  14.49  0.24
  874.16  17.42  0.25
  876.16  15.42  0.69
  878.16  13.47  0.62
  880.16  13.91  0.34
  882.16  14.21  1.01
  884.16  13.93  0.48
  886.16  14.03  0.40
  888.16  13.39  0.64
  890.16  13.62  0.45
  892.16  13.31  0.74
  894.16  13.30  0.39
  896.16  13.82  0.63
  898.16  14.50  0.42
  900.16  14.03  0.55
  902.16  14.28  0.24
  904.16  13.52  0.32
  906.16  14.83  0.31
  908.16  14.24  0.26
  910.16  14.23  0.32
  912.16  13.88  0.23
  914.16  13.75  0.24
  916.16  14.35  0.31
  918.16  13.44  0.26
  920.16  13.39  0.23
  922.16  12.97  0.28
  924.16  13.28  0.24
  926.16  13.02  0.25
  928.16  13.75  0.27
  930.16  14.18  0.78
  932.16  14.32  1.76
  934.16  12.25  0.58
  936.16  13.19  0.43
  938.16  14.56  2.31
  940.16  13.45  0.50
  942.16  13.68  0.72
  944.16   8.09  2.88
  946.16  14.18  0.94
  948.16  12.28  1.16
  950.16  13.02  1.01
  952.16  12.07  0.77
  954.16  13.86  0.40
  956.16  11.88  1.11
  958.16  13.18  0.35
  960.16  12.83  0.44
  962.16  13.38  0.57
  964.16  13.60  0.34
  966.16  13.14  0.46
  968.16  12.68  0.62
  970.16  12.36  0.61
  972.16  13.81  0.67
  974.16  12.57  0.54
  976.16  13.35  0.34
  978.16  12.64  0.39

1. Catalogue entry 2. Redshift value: 0.30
